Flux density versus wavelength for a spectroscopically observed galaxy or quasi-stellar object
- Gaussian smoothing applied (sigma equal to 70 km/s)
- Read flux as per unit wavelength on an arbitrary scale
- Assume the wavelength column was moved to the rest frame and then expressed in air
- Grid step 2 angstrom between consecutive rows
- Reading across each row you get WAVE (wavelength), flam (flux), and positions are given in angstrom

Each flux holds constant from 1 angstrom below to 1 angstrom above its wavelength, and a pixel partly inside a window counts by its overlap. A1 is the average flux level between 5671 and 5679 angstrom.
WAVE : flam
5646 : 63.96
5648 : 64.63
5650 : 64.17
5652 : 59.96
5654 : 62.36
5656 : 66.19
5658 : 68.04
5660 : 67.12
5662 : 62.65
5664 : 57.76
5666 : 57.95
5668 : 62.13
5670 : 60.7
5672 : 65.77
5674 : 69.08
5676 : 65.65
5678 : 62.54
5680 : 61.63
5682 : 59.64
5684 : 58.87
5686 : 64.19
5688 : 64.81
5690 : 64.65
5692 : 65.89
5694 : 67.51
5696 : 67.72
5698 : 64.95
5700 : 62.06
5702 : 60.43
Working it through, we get 65.8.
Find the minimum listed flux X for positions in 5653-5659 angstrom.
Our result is 62.36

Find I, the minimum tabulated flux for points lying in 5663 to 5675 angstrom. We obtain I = 57.76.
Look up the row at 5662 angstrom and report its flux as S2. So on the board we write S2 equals 62.65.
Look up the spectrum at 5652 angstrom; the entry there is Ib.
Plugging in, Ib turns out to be 59.96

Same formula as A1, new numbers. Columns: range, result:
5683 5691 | 63.1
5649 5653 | 62.1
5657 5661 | 67.6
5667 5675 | 64.4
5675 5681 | 63.3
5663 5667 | 57.9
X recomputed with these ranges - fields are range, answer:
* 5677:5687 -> 58.87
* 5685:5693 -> 64.19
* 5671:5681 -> 61.63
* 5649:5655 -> 59.96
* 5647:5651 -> 64.17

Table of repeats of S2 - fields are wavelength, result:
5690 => 64.65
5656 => 66.19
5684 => 58.87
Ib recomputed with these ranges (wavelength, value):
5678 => 62.54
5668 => 62.13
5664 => 57.76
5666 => 57.95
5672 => 65.77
